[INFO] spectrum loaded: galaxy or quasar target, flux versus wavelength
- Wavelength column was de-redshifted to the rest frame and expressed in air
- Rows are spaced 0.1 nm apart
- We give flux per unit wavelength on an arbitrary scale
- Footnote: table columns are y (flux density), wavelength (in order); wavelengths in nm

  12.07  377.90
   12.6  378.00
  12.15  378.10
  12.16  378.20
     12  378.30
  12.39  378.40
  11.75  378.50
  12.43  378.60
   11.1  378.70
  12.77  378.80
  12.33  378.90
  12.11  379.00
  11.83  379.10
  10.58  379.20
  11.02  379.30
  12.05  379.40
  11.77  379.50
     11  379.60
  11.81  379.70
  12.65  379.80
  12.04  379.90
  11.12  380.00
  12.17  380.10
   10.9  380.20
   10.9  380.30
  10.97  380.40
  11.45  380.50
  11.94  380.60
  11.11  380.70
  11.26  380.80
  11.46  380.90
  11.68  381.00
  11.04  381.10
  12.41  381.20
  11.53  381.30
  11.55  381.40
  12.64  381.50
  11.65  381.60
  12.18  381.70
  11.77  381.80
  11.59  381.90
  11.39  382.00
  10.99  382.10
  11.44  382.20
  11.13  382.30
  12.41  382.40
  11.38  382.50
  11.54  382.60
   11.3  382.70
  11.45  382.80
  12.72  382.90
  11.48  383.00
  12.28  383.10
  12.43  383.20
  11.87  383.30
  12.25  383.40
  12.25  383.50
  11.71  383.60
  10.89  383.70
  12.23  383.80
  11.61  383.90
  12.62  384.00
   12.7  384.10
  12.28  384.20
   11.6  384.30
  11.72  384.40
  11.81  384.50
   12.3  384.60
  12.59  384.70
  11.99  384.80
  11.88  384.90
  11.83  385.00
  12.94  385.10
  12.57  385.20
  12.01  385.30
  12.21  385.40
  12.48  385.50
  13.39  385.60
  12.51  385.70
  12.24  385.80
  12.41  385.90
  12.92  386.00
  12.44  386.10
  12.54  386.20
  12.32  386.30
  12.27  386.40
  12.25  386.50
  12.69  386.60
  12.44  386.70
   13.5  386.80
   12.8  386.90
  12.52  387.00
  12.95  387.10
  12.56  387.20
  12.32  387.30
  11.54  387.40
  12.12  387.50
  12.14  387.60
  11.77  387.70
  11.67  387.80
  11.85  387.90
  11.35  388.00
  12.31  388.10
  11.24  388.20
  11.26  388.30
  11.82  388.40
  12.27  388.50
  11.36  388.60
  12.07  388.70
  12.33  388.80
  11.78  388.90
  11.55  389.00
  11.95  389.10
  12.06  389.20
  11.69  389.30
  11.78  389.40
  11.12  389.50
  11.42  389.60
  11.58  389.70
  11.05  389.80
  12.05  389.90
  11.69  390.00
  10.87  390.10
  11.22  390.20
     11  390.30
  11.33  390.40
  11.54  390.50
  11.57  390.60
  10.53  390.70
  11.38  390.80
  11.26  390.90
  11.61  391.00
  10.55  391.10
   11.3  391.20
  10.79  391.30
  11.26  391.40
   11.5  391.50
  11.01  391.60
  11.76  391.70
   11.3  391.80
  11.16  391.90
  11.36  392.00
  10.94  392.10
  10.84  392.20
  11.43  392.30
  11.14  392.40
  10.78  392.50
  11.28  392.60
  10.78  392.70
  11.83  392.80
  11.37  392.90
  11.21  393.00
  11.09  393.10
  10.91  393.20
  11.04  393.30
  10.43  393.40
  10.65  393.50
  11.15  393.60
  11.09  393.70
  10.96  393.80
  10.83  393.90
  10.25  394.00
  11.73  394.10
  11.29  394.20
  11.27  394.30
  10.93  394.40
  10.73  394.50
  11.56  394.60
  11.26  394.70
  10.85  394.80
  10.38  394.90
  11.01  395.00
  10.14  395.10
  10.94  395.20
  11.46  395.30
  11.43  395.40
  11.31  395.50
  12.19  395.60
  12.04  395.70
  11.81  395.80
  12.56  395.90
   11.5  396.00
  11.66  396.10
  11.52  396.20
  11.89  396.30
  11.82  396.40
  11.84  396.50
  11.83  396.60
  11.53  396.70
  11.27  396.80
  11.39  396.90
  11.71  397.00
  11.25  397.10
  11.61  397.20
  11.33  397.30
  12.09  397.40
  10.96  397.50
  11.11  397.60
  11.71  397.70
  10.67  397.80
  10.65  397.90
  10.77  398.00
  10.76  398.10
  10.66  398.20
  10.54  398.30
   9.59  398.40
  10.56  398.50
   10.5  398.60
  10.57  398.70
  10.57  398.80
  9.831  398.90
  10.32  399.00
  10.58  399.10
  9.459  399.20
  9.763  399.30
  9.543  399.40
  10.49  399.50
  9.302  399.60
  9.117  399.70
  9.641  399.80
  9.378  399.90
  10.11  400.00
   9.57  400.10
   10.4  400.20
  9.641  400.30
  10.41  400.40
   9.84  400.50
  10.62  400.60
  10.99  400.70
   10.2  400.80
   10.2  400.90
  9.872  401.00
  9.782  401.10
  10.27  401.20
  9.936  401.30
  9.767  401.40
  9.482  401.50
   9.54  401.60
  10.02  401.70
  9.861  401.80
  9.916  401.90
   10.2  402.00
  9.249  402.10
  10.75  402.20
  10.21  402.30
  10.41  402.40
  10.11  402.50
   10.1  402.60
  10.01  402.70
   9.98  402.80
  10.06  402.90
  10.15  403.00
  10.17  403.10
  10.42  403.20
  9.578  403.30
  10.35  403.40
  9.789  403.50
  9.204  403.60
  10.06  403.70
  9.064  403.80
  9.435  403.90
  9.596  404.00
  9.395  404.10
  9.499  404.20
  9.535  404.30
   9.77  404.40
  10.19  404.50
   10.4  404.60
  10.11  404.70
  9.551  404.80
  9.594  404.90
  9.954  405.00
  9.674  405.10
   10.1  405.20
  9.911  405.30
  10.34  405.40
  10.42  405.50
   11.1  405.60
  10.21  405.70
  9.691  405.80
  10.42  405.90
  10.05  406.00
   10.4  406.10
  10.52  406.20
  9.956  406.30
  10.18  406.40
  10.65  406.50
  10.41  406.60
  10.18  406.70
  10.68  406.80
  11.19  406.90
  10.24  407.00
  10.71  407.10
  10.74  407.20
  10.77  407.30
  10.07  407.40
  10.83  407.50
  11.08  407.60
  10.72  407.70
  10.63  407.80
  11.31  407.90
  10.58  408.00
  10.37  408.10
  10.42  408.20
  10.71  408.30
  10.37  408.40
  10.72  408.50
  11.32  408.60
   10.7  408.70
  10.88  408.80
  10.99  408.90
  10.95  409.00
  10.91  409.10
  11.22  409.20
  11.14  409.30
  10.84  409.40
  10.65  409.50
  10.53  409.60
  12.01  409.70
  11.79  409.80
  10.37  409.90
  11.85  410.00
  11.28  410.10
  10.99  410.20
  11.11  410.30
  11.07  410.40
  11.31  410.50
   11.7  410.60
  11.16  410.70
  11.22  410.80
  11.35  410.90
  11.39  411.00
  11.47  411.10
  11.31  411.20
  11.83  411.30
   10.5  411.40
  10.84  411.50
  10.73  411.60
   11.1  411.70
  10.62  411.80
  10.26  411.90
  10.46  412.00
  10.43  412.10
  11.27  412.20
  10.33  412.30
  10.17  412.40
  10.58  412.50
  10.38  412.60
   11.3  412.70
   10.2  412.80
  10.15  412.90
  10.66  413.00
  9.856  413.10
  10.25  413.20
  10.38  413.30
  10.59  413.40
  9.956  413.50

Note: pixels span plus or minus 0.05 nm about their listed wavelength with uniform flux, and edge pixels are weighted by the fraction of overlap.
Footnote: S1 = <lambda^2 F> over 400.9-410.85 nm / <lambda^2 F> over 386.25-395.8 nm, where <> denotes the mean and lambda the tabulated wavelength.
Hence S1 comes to 0.98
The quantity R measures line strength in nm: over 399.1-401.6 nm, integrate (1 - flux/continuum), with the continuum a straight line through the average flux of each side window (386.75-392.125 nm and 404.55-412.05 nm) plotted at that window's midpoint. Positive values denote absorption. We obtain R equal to 0.27 nm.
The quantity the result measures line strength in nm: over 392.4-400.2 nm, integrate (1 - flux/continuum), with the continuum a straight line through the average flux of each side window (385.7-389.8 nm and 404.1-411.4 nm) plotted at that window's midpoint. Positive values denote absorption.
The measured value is 0.37 nm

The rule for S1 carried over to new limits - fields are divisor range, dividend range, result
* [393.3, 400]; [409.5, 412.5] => 1.08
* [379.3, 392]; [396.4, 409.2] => 0.95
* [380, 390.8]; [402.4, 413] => 0.99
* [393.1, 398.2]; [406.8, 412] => 1.04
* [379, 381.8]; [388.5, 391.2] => 1.04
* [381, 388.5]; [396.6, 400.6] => 0.93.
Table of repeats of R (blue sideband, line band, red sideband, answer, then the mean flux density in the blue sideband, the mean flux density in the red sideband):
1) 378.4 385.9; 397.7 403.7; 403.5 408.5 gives 0.283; 11.9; 10.2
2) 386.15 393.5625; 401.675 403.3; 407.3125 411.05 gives 0.161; 11.6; 11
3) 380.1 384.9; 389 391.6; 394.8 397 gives 0.054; 11.8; 11.5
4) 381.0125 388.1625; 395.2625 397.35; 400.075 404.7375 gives -0.191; 12.1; 9.96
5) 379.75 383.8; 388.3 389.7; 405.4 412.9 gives -0.038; 11.7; 10.8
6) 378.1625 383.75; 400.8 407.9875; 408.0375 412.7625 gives 0.634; 11.7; 11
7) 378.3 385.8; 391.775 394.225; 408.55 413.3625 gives 0.092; 11.9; 10.9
